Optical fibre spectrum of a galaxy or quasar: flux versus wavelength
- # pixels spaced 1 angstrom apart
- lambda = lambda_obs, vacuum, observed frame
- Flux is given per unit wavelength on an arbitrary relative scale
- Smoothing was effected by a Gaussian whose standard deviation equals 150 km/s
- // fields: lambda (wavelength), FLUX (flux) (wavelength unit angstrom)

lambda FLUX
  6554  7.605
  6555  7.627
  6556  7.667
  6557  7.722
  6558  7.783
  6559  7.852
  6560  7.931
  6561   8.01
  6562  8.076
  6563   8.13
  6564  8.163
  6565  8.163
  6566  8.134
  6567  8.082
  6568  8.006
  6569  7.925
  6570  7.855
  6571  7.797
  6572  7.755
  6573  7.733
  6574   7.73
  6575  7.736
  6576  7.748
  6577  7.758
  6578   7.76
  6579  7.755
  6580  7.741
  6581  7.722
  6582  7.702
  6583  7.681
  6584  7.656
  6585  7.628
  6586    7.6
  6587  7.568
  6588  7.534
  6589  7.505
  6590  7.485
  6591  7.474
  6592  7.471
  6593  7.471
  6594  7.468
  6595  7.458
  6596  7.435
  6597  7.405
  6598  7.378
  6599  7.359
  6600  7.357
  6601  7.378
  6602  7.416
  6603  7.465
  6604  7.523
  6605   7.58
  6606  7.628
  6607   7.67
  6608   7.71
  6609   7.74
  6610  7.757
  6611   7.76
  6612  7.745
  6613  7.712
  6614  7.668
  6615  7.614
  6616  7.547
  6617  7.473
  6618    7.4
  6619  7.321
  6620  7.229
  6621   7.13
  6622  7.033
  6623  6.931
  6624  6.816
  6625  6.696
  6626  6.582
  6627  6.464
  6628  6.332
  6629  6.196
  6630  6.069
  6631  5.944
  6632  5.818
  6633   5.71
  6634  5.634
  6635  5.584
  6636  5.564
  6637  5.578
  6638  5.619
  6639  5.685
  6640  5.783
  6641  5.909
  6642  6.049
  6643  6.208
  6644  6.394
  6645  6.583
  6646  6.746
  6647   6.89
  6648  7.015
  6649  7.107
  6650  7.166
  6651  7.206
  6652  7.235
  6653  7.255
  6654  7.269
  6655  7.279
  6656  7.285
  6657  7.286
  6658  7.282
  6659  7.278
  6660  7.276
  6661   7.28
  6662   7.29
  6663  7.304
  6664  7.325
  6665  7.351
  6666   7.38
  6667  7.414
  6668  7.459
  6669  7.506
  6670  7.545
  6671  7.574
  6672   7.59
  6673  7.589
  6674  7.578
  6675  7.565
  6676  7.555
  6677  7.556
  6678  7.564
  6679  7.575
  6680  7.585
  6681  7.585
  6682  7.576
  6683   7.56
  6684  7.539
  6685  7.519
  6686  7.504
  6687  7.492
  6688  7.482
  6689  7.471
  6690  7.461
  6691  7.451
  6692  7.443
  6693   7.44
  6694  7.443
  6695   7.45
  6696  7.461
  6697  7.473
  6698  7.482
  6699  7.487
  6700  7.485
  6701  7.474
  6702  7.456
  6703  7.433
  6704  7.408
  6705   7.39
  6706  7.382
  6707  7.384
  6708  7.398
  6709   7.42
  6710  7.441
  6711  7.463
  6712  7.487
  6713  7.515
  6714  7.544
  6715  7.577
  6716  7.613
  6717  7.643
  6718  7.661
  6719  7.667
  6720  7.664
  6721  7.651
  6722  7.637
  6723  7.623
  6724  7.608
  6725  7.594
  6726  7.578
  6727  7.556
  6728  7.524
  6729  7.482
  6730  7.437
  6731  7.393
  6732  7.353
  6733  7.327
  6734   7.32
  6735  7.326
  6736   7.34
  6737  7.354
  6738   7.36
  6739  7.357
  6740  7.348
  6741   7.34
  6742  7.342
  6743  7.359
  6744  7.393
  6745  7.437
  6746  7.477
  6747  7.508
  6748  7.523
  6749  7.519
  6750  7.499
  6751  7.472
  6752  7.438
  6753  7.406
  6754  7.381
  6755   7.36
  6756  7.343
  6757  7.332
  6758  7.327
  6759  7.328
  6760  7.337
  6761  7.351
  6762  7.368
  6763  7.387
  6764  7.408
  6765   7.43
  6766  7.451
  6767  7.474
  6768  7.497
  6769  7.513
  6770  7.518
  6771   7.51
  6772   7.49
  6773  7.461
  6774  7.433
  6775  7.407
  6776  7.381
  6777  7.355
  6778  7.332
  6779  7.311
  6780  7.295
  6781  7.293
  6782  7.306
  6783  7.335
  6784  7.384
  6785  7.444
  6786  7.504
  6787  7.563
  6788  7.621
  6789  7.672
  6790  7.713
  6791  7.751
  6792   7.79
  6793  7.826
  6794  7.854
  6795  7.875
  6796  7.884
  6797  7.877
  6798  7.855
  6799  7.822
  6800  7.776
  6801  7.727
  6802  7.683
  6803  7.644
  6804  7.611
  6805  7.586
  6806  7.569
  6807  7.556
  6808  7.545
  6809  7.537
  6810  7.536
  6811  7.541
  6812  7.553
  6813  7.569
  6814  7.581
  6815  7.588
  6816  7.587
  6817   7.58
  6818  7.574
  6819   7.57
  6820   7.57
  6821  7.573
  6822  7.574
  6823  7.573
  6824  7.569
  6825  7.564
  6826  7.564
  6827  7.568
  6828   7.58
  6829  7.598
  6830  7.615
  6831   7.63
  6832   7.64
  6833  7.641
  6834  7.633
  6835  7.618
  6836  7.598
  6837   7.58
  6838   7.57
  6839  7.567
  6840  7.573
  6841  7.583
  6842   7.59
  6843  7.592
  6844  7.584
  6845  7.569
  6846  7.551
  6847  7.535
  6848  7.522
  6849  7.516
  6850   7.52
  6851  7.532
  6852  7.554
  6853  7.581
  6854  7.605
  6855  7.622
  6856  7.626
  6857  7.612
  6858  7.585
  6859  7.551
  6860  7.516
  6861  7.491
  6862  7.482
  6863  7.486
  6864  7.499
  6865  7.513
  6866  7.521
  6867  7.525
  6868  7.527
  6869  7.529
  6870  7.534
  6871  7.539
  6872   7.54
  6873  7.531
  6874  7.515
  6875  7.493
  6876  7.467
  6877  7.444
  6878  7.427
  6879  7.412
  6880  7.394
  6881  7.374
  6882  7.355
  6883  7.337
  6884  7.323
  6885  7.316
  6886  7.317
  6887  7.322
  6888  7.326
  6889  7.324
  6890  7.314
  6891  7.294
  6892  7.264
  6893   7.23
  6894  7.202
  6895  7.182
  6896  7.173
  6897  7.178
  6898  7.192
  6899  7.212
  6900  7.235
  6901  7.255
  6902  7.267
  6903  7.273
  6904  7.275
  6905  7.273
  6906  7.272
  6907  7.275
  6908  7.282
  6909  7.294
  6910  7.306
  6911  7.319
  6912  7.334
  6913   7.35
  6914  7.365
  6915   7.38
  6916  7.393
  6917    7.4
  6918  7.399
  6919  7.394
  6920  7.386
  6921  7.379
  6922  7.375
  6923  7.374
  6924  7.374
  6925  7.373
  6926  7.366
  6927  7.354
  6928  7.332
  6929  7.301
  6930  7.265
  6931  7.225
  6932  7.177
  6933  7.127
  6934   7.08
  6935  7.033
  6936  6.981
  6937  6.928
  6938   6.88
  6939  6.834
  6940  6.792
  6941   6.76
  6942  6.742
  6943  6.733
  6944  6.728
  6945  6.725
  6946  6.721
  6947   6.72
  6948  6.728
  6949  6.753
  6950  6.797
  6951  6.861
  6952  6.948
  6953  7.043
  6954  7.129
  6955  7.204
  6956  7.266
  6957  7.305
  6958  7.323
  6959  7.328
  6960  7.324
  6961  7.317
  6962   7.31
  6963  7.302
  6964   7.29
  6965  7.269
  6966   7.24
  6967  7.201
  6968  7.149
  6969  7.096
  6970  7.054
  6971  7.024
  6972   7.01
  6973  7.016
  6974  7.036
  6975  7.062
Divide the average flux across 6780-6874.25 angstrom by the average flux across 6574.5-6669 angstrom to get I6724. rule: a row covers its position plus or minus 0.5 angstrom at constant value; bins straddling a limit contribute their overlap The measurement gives 1.1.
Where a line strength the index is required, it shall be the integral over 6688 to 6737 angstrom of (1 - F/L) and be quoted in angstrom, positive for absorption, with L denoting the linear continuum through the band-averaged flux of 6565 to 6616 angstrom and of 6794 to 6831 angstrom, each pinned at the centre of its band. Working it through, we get 1.0 angstrom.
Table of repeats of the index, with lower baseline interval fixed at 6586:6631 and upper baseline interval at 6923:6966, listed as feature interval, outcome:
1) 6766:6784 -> -0.54 angstrom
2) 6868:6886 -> -0.80 angstrom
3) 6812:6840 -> -1.68 angstrom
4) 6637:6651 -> 1.70 angstrom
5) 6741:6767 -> -0.72 angstrom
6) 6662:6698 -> -1.17 angstrom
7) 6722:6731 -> -0.40 angstrom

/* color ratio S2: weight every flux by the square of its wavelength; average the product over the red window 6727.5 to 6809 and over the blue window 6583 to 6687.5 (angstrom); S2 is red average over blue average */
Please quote 1.09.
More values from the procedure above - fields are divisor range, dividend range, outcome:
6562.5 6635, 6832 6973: 1.08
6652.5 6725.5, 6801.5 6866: 1.06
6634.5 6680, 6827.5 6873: 1.14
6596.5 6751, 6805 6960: 1.08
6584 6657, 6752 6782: 1.10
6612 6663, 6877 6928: 1.17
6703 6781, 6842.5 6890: 1.04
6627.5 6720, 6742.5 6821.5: 1.09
